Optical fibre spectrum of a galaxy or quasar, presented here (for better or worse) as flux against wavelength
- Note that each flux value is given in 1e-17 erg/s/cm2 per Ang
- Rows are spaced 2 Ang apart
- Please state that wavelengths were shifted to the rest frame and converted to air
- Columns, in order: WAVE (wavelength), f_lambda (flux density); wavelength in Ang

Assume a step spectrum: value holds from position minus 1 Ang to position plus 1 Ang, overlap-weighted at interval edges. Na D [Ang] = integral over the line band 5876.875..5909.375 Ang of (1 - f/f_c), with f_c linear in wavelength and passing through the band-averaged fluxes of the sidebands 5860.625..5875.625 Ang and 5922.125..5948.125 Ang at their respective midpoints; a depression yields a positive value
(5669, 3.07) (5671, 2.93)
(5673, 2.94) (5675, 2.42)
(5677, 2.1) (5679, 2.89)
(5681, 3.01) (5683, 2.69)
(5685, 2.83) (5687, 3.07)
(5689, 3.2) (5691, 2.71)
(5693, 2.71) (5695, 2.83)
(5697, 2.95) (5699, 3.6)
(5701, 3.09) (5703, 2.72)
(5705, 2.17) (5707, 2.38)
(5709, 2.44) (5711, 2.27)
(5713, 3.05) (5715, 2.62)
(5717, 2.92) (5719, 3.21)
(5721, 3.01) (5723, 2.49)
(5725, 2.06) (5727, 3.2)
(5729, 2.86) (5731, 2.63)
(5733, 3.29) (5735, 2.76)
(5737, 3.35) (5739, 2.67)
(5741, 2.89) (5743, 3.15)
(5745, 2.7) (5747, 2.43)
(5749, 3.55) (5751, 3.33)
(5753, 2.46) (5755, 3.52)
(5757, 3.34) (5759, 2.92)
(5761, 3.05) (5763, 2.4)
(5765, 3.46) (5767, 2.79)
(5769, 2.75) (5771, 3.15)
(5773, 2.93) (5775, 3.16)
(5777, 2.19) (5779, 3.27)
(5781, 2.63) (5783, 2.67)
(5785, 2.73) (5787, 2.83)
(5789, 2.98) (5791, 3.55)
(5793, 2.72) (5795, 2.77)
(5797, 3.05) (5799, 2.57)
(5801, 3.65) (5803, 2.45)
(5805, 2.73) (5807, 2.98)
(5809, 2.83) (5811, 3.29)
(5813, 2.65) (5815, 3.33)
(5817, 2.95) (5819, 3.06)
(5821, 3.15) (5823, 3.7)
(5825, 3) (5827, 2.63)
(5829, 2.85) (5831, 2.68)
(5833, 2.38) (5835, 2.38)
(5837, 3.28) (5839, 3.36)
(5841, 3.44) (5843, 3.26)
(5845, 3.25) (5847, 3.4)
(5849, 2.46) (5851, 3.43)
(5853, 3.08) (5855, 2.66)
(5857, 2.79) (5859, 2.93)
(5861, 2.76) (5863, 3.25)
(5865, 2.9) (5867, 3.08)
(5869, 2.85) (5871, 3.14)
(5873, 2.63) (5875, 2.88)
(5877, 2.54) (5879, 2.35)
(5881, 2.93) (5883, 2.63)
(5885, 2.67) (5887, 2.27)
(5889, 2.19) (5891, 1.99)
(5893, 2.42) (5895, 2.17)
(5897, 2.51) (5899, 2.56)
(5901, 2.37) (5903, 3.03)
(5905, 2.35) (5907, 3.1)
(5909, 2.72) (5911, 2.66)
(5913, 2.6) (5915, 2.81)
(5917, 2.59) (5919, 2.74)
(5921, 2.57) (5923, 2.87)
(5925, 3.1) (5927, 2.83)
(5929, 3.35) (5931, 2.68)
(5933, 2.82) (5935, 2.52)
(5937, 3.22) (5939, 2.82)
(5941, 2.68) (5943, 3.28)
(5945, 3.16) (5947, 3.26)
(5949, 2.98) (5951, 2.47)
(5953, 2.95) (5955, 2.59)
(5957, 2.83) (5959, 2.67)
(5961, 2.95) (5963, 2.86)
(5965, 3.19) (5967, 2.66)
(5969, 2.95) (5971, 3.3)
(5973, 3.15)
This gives 4.85 Ang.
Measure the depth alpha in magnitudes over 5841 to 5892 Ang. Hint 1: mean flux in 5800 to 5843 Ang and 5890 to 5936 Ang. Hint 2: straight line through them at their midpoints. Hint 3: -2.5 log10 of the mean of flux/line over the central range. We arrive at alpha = 0.01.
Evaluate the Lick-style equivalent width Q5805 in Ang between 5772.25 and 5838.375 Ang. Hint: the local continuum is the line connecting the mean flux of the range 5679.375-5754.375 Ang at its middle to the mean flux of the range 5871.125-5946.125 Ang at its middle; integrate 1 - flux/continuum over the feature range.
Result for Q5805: -3.2 Ang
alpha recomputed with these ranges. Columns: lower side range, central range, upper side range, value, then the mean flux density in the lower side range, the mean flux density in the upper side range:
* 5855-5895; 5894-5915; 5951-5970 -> 0.05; 2.68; 2.83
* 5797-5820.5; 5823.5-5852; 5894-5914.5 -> -0.05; 2.96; 2.61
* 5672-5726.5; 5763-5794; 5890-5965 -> -0.05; 2.76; 2.76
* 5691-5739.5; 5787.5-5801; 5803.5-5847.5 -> -0.01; 2.8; 3.02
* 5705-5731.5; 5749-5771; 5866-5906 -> -0.14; 2.68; 2.58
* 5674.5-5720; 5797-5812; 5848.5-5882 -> -0.04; 2.78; 2.87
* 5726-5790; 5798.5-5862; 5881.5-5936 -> -0.07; 2.94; 2.64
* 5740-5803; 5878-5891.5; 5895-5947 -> 0.16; 2.95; 2.79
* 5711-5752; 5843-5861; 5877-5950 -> -0.09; 2.89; 2.71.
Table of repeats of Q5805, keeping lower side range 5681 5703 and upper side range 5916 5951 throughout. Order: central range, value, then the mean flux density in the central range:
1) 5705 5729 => 2.2 Ang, 2.68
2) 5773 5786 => 0.7 Ang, 2.79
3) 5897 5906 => 1.0 Ang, 2.57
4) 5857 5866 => -0.1 Ang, 2.94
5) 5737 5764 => -0.2 Ang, 2.97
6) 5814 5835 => -0.1 Ang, 2.94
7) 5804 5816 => -0.2 Ang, 2.97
